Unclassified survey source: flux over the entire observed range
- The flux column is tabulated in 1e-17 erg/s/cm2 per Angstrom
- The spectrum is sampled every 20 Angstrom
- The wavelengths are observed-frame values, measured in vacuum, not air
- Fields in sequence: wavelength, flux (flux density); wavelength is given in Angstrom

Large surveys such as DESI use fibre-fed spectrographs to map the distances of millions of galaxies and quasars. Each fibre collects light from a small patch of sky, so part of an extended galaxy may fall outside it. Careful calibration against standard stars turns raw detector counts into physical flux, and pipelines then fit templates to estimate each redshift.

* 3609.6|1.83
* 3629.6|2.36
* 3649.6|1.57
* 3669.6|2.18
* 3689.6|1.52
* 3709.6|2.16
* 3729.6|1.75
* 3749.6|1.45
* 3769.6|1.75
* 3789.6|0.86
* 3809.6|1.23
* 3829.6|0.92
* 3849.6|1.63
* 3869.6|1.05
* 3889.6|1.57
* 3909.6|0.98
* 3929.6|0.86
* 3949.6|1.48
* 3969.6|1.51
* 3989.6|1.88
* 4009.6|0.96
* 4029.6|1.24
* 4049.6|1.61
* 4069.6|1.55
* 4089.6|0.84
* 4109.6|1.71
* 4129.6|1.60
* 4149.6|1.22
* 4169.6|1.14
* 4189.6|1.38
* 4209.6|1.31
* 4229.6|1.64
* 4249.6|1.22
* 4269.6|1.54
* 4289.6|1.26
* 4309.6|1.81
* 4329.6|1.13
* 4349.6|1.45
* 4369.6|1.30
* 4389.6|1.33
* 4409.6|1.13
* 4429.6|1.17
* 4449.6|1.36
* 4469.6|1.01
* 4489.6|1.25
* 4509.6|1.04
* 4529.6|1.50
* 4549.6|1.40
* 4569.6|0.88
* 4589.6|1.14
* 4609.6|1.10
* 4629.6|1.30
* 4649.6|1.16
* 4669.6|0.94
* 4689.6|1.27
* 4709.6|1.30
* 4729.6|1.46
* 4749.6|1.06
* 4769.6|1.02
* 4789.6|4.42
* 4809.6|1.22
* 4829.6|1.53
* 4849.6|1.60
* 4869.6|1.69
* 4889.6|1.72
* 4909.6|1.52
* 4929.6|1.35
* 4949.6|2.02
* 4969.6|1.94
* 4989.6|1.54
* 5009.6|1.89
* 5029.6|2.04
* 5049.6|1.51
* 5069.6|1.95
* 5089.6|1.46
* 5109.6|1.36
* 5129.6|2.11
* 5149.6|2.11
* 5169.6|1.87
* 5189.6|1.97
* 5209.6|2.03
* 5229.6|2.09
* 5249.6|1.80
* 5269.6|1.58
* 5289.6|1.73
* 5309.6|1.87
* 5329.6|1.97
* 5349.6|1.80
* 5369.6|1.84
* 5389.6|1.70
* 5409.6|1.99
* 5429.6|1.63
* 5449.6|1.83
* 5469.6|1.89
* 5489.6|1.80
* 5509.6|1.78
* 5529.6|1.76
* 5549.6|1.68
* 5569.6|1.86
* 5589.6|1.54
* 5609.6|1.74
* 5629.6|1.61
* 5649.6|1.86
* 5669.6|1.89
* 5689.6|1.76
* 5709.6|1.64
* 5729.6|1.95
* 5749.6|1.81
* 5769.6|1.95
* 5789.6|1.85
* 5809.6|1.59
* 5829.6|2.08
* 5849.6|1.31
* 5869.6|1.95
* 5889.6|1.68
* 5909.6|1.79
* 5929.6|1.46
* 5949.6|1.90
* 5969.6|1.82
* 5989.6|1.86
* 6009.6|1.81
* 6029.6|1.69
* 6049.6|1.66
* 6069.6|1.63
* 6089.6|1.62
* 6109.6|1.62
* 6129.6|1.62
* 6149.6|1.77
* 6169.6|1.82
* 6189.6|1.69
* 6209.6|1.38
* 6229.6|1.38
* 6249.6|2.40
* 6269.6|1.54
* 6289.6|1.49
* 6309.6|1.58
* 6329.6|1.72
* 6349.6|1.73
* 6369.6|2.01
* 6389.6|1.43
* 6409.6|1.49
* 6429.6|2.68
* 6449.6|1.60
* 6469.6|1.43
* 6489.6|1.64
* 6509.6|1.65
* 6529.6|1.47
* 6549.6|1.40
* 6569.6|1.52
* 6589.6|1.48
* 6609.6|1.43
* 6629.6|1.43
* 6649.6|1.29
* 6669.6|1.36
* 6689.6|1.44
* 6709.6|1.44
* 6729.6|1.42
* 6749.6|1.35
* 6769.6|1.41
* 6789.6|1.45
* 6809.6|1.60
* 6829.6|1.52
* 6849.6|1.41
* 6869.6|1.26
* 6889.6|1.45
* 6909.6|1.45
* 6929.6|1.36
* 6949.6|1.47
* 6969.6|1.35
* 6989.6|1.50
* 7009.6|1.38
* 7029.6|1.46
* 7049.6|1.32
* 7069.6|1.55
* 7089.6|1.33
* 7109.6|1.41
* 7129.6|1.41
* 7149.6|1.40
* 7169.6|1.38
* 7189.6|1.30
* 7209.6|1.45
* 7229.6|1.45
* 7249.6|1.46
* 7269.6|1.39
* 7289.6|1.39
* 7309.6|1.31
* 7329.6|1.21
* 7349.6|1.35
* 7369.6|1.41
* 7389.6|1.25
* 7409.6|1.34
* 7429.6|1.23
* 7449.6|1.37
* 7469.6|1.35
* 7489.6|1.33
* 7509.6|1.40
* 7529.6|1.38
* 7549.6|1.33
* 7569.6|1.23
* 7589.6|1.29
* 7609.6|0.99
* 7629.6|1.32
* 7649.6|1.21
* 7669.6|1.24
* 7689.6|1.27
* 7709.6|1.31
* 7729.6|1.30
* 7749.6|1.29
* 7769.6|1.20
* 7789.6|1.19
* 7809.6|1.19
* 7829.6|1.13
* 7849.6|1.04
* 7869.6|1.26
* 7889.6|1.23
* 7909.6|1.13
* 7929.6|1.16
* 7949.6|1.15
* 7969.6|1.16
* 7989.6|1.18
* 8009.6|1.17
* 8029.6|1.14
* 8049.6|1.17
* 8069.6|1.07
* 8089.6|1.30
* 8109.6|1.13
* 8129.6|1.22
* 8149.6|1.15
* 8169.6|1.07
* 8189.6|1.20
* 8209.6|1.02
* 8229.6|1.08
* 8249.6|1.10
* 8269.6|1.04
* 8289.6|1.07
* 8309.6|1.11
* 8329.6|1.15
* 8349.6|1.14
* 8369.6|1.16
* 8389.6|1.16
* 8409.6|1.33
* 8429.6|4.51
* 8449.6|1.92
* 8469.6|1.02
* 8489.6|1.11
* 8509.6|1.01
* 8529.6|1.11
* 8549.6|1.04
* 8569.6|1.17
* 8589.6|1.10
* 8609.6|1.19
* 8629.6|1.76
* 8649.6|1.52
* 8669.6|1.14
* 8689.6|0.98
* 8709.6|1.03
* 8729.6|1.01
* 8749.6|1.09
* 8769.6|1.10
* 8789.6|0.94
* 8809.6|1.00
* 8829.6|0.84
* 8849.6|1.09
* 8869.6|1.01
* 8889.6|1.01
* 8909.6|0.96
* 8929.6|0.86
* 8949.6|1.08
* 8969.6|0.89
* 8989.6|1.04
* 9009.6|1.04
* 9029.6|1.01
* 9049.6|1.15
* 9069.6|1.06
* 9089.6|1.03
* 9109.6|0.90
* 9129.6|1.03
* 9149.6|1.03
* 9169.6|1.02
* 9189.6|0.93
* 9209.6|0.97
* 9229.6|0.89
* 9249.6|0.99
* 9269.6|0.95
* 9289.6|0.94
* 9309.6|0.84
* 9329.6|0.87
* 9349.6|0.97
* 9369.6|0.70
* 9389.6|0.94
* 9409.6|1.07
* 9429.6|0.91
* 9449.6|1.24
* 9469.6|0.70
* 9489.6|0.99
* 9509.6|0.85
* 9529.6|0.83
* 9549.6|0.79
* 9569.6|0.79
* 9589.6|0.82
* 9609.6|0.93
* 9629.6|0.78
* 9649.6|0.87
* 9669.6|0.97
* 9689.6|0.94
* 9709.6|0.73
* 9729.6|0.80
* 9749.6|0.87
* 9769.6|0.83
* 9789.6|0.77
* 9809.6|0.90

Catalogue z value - 0.28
